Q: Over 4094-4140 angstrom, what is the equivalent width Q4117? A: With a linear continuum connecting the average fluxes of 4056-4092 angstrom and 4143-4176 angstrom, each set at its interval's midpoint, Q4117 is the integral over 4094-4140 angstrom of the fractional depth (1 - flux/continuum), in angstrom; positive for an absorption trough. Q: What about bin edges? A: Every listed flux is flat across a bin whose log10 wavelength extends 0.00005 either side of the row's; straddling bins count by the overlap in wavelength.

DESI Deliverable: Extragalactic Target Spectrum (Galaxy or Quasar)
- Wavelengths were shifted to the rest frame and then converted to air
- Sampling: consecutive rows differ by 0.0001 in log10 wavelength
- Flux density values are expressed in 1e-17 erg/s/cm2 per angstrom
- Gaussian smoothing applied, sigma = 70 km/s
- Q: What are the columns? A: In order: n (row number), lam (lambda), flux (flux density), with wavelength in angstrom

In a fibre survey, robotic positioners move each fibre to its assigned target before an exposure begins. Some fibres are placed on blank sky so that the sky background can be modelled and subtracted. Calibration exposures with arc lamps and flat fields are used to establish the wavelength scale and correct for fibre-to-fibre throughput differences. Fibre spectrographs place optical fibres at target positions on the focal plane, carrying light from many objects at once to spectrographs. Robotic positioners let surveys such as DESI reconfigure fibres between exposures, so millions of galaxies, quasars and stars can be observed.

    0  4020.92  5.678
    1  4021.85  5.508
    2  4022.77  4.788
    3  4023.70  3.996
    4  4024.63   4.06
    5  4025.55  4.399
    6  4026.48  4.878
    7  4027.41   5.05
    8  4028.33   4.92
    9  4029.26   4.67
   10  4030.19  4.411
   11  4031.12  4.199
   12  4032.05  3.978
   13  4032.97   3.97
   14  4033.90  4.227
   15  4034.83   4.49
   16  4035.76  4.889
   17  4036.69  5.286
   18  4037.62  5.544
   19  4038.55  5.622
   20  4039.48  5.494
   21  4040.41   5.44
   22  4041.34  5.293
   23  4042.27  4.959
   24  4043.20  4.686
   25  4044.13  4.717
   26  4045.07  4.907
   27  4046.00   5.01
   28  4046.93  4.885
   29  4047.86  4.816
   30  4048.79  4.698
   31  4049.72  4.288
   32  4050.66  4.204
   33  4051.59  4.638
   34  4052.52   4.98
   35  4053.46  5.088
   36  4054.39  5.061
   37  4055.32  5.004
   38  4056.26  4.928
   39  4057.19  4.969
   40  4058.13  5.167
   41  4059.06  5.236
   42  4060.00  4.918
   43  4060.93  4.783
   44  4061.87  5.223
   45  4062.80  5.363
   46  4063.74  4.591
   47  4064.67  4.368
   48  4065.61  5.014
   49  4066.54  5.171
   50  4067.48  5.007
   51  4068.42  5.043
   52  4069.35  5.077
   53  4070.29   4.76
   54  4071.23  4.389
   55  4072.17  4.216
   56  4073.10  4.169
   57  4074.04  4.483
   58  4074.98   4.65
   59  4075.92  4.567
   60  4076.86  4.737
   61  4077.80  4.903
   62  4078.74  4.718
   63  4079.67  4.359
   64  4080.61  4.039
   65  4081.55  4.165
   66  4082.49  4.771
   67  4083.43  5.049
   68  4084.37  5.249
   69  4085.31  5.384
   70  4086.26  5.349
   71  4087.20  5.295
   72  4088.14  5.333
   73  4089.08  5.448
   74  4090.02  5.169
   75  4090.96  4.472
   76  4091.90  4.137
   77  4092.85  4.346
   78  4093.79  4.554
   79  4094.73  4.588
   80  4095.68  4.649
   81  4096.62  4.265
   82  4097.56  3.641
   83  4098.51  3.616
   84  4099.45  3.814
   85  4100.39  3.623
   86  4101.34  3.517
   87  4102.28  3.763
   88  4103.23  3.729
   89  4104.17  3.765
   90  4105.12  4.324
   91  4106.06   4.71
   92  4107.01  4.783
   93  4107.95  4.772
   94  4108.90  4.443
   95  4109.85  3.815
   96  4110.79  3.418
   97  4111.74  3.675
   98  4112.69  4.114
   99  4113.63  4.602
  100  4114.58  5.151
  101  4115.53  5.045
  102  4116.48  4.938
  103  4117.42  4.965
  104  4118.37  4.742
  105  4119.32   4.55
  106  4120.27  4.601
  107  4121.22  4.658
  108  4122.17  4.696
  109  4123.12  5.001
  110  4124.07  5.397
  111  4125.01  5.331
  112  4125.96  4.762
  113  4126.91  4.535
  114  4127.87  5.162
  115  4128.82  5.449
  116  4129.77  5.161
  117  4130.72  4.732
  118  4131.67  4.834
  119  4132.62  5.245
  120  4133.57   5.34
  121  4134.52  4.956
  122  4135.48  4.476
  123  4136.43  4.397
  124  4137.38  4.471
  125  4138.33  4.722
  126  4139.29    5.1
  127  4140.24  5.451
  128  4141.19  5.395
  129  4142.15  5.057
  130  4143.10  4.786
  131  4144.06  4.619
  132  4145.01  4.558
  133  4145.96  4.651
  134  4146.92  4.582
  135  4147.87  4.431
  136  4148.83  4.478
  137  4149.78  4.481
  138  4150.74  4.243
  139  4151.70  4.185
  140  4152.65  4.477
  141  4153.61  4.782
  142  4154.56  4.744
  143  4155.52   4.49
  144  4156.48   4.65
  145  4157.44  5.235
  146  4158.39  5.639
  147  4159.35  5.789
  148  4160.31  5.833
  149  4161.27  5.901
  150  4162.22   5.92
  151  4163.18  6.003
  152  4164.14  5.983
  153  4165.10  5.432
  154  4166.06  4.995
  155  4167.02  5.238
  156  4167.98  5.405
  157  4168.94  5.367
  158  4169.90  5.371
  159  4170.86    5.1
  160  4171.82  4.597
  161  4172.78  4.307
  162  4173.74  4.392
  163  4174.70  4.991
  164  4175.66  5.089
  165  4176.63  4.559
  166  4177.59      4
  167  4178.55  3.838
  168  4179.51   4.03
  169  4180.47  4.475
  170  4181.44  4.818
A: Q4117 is 3.5 angstrom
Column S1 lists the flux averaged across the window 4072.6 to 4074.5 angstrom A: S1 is 4.34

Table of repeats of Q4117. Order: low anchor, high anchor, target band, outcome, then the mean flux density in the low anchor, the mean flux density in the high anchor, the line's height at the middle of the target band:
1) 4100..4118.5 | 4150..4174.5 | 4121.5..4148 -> -1.3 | 4.29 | 5.11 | 4.69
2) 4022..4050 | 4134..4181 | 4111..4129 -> 0.3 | 4.77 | 4.89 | 4.85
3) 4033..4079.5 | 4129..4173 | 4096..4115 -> 3.3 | 4.86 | 5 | 4.93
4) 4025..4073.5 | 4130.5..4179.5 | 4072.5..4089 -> 0.2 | 4.83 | 4.92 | 4.86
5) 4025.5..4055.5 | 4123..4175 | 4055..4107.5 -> 2.7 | 4.81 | 4.99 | 4.88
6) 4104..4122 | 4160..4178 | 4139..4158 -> 0.8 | 4.49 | 5.18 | 4.93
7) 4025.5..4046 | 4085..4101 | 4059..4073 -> -0.5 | 4.83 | 4.55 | 4.68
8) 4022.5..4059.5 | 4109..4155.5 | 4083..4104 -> 1.2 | 4.8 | 4.72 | 4.75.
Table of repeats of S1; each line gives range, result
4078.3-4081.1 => 4.38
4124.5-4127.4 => 4.88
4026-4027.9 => 4.96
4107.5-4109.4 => 4.58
